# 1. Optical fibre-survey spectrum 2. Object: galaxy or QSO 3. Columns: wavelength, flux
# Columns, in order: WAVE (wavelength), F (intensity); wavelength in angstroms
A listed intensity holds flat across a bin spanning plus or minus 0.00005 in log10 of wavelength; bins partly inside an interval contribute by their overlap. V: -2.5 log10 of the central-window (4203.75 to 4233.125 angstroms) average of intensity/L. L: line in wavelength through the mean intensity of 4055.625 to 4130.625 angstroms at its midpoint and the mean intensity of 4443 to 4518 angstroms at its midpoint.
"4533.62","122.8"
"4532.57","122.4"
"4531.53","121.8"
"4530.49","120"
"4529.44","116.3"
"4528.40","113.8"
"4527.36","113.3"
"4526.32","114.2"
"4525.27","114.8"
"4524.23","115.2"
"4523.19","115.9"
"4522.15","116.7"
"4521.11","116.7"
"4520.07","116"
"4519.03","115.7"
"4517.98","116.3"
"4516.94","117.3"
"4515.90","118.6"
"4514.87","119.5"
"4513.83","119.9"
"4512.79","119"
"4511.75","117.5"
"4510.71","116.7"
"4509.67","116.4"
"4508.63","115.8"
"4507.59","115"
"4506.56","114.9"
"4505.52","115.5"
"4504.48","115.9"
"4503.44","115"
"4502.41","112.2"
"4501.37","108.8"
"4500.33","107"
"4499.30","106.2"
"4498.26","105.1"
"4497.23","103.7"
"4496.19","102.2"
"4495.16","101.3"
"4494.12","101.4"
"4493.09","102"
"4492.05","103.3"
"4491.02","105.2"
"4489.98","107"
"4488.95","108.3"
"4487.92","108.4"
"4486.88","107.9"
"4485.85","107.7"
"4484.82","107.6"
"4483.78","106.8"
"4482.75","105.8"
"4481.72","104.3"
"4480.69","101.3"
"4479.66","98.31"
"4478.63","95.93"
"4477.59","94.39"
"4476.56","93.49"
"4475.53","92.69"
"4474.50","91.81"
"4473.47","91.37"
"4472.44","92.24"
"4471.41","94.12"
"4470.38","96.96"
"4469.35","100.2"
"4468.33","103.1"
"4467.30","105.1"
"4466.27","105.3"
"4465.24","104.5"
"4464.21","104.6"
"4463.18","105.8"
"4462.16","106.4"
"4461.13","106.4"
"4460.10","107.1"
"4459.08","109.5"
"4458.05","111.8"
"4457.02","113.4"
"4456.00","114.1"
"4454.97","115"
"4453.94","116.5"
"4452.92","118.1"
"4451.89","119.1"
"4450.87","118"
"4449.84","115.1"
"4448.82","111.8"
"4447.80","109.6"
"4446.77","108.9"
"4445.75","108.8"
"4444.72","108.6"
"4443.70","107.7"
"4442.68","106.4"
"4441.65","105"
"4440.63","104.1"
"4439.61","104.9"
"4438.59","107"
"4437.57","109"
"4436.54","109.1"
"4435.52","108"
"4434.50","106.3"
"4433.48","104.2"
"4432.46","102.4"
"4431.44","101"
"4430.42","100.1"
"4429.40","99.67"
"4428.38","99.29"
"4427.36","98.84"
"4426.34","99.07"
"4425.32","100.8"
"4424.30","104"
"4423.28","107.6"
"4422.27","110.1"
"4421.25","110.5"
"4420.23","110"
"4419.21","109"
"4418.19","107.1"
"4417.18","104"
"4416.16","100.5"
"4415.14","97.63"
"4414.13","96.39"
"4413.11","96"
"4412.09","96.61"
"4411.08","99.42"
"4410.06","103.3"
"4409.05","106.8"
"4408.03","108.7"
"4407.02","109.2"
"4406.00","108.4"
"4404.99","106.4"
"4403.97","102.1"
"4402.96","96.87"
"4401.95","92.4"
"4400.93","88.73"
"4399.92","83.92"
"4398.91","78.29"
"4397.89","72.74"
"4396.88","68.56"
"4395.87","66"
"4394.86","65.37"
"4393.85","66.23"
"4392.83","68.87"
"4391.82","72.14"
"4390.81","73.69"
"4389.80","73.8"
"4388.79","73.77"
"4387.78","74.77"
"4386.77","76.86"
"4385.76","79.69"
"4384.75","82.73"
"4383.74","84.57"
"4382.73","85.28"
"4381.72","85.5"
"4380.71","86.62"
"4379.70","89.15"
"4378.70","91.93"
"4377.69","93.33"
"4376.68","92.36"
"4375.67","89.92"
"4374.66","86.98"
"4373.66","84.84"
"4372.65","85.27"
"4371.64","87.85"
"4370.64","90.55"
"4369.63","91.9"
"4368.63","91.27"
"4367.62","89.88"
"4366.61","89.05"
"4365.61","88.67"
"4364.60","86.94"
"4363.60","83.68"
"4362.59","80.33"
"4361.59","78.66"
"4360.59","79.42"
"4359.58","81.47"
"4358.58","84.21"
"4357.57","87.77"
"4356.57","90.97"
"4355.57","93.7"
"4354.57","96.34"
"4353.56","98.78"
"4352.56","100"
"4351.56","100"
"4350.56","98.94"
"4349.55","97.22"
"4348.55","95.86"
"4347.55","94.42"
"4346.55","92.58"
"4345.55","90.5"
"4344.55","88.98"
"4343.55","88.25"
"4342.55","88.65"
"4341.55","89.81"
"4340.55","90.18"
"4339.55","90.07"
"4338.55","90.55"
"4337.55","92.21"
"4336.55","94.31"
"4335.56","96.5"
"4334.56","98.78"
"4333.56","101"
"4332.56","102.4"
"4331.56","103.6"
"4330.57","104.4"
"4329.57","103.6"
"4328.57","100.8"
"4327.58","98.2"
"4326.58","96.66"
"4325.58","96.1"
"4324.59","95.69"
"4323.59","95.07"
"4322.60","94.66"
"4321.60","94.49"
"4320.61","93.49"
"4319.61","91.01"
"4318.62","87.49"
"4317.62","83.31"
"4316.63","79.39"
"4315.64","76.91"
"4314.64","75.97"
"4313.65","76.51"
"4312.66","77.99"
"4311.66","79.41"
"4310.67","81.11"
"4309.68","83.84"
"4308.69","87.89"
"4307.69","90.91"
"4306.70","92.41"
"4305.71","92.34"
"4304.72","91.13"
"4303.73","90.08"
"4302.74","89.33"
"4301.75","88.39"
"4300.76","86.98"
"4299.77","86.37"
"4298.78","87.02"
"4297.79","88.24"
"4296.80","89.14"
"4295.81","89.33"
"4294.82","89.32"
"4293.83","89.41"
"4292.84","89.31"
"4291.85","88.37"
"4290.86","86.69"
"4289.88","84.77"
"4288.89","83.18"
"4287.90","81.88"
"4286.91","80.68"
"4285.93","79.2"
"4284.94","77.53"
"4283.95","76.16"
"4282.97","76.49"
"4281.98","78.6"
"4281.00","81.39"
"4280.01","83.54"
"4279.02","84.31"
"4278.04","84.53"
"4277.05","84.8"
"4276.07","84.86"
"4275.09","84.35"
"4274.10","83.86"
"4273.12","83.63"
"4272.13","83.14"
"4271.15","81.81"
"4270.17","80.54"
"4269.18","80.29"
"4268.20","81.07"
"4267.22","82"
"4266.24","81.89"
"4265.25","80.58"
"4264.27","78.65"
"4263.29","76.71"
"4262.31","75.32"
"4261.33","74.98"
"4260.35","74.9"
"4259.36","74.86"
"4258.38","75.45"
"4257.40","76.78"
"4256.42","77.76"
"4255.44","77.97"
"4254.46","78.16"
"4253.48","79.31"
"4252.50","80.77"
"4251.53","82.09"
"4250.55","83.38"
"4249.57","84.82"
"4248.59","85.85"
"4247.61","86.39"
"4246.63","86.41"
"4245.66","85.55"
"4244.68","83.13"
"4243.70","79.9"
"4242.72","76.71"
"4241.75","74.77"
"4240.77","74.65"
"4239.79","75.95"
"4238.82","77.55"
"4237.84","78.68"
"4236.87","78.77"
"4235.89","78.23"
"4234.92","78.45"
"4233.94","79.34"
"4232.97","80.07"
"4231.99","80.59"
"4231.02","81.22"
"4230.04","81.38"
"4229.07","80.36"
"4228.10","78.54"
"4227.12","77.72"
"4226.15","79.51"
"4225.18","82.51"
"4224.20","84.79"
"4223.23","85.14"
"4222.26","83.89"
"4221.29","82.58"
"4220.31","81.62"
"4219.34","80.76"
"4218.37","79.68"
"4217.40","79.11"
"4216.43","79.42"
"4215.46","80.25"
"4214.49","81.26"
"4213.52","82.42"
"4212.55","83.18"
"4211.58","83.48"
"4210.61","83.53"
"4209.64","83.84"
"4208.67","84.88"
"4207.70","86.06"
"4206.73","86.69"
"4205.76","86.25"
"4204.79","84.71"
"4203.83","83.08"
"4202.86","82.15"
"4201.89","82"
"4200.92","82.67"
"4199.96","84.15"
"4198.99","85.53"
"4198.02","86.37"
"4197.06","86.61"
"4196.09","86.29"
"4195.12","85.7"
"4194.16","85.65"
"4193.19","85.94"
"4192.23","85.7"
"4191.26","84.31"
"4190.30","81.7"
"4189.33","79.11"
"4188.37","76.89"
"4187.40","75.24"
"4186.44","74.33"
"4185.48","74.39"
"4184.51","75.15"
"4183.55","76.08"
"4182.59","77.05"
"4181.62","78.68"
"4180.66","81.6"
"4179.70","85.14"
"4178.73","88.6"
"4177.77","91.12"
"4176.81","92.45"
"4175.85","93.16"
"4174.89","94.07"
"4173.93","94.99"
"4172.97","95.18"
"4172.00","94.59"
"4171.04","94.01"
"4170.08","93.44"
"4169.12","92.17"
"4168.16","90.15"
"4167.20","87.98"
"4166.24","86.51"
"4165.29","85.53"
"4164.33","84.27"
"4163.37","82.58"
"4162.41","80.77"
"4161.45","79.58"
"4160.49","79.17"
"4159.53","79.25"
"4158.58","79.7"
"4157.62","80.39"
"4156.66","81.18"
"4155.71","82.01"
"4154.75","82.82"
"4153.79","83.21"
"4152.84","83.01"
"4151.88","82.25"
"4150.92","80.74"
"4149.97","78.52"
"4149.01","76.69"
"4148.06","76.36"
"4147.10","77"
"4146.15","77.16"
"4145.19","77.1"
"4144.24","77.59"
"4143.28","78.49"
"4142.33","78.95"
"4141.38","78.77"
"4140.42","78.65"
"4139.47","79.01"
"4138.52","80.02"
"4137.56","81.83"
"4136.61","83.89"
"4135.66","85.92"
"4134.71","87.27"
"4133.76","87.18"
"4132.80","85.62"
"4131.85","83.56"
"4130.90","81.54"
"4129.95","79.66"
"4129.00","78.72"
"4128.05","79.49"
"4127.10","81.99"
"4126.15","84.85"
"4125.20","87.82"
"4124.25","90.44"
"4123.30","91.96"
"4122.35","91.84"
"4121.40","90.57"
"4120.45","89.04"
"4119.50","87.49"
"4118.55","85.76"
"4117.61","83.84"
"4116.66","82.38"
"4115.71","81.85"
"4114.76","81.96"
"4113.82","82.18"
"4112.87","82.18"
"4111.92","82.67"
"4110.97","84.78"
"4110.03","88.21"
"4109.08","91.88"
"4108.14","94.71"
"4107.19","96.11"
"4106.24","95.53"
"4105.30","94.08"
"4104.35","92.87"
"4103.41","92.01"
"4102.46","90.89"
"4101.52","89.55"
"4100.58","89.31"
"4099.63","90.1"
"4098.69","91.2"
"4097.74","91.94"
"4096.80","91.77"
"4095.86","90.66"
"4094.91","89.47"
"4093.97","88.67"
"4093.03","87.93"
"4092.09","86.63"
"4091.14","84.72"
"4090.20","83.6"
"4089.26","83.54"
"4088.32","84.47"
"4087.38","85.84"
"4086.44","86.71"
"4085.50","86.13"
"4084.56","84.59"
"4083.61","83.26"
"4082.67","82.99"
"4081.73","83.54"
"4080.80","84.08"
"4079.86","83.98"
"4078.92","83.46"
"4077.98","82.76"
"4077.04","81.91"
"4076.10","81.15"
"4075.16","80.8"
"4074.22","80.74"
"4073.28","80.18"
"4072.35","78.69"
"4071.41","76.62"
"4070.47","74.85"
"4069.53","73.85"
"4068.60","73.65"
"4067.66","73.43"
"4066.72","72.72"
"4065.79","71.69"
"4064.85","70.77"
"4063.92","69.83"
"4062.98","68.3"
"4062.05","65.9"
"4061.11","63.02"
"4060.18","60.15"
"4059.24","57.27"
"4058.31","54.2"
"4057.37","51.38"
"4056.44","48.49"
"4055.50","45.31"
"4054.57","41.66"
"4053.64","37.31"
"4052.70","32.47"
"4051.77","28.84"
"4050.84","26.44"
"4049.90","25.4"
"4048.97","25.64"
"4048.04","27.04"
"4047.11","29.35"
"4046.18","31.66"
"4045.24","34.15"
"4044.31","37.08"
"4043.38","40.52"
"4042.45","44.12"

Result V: 0.10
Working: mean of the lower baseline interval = 81.9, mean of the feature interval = 82.2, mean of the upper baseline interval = 108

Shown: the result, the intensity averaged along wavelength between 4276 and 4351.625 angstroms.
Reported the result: 89.1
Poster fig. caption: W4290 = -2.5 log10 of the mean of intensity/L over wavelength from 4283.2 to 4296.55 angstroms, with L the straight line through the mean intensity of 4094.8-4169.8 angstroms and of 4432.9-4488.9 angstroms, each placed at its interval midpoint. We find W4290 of 0.13 mag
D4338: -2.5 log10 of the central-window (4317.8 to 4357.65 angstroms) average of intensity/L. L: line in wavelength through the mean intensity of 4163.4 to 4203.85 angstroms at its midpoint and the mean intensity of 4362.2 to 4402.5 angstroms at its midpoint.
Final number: -0.15 mag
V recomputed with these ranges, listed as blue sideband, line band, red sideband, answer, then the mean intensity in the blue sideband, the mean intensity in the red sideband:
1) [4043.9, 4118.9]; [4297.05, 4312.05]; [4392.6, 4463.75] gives 0.05 mag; 73.4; 102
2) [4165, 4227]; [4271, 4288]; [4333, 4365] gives 0.08 mag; 84.3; 91.3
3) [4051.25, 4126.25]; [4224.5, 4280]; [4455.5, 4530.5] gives 0.14 mag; 79.3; 108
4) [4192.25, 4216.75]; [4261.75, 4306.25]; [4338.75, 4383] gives 0.04 mag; 84.2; 89.8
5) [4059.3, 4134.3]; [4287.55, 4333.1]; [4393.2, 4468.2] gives 0.07 mag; 83.5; 103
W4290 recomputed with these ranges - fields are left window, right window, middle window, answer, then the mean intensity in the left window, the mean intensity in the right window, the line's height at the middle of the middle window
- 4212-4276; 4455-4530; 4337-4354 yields -0.02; 80.4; 108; 91.7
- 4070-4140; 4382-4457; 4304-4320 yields 0.12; 85.7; 98.1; 93.9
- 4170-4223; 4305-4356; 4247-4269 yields 0.11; 84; 92.2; 87.8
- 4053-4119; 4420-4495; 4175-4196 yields 0.05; 79.5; 105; 86.4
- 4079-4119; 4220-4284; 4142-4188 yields 0.02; 87.3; 80.5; 84.4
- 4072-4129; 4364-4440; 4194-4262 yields 0.10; 86.5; 93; 89.2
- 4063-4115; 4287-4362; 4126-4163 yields 0.07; 84.3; 90.4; 85.7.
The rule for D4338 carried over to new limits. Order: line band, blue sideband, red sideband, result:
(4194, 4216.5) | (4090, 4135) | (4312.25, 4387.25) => 0.06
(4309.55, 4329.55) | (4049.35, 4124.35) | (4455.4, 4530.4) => 0.08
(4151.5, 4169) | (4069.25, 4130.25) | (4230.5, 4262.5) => 0.00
